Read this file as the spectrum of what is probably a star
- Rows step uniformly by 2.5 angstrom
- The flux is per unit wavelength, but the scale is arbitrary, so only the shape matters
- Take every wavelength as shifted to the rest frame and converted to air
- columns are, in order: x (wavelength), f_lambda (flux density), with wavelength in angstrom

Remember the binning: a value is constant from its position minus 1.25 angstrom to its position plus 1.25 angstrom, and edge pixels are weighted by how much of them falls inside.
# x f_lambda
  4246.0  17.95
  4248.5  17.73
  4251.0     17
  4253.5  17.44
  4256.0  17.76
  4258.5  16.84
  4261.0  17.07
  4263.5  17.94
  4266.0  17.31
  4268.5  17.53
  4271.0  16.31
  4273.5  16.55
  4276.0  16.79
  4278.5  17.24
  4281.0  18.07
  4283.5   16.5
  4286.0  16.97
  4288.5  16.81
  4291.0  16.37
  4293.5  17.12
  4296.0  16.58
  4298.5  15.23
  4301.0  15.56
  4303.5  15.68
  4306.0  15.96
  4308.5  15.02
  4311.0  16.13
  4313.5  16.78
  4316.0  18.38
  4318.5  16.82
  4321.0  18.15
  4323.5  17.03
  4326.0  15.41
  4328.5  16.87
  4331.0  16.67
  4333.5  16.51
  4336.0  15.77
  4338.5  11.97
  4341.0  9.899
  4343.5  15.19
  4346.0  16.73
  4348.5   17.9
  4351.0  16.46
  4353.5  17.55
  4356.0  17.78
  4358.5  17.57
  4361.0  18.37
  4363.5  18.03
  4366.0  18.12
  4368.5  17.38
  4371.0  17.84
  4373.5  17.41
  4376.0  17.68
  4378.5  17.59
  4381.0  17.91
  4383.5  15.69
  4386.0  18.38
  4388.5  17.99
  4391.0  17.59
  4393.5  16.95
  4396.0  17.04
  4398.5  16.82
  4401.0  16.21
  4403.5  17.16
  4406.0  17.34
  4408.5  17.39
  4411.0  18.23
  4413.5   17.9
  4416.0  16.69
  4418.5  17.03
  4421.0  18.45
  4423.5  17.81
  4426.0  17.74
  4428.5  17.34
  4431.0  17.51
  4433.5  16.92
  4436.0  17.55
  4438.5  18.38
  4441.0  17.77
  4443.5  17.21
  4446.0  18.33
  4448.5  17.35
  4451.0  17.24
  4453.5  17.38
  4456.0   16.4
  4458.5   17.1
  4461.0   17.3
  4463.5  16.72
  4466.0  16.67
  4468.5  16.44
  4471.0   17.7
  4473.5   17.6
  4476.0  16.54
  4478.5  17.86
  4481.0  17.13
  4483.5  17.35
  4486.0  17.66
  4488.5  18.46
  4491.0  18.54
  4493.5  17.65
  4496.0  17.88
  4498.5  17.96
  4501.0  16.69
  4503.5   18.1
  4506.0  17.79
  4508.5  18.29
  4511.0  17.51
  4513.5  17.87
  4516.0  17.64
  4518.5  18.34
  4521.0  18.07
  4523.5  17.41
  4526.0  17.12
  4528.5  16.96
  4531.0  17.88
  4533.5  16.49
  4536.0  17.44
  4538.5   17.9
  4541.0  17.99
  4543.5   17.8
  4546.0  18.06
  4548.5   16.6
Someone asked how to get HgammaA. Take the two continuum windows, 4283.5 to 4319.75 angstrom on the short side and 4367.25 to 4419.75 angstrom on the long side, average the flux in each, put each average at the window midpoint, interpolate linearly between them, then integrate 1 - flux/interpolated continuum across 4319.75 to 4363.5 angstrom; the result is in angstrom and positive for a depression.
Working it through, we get 1.4 angstrom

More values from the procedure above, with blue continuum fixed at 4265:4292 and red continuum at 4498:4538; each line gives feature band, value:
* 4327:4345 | 2.49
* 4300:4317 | 0.84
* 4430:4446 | -0.22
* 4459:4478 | 0.47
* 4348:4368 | -0.63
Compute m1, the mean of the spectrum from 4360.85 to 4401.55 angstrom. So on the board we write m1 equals 17.5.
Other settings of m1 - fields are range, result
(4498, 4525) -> 17.8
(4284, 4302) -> 16.4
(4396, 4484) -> 17.3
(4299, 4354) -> 16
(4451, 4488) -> 17.2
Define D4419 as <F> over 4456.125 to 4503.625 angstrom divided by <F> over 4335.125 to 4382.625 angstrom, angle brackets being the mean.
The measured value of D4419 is 1.0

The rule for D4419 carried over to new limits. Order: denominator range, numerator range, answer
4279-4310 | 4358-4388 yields 1.08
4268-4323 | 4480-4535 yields 1.06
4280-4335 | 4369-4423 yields 1.05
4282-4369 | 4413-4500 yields 1.06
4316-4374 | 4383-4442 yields 1.05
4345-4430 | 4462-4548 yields 1.01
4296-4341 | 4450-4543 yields 1.10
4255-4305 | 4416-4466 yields 1.04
